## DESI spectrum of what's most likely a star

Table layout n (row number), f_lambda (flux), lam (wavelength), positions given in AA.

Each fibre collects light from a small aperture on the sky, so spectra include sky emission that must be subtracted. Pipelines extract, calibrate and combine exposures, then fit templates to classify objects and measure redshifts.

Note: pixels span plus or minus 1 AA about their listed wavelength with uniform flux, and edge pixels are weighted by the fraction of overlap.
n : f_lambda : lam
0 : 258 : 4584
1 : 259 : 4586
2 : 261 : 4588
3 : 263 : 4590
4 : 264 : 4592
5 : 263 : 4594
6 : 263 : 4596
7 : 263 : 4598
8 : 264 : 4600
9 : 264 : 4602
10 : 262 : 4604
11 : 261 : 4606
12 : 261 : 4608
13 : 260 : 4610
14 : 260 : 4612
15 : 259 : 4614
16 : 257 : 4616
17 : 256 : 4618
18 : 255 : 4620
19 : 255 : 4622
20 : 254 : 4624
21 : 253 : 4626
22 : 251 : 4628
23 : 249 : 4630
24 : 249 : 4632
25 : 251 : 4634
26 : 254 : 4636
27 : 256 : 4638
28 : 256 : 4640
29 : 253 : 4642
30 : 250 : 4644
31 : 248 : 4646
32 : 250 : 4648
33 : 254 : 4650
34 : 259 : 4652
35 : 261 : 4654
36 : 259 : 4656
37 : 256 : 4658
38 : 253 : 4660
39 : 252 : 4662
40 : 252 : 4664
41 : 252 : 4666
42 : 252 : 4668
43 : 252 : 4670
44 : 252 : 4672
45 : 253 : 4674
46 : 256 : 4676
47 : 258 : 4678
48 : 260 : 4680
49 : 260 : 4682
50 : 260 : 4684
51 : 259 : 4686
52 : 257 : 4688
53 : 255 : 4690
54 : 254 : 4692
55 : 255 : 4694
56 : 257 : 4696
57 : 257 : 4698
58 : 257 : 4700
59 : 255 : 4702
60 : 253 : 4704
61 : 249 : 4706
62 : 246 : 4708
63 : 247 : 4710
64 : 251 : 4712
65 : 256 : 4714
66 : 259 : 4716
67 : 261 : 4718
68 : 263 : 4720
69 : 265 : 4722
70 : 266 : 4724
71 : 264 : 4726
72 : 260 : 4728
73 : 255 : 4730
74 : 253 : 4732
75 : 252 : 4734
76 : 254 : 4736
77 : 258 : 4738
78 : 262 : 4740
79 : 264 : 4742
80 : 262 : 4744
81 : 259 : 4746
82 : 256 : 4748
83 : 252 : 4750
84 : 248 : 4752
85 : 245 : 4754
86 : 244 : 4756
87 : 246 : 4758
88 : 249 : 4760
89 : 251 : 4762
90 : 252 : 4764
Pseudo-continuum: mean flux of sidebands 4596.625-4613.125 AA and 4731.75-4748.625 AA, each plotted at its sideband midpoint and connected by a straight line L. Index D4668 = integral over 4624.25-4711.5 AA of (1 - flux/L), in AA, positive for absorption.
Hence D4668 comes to 2.0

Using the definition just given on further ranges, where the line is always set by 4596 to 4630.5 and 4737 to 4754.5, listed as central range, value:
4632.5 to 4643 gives 0.17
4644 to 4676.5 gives 0.50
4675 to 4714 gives 0.32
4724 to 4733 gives -0.07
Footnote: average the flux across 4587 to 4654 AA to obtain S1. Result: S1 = 257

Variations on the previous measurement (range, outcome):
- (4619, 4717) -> 254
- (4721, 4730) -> 263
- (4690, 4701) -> 256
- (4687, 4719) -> 254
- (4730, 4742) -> 256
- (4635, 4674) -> 254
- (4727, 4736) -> 255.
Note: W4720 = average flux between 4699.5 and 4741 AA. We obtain 256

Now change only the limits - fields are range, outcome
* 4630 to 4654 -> 253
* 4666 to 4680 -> 254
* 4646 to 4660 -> 256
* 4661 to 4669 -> 252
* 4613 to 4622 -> 257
